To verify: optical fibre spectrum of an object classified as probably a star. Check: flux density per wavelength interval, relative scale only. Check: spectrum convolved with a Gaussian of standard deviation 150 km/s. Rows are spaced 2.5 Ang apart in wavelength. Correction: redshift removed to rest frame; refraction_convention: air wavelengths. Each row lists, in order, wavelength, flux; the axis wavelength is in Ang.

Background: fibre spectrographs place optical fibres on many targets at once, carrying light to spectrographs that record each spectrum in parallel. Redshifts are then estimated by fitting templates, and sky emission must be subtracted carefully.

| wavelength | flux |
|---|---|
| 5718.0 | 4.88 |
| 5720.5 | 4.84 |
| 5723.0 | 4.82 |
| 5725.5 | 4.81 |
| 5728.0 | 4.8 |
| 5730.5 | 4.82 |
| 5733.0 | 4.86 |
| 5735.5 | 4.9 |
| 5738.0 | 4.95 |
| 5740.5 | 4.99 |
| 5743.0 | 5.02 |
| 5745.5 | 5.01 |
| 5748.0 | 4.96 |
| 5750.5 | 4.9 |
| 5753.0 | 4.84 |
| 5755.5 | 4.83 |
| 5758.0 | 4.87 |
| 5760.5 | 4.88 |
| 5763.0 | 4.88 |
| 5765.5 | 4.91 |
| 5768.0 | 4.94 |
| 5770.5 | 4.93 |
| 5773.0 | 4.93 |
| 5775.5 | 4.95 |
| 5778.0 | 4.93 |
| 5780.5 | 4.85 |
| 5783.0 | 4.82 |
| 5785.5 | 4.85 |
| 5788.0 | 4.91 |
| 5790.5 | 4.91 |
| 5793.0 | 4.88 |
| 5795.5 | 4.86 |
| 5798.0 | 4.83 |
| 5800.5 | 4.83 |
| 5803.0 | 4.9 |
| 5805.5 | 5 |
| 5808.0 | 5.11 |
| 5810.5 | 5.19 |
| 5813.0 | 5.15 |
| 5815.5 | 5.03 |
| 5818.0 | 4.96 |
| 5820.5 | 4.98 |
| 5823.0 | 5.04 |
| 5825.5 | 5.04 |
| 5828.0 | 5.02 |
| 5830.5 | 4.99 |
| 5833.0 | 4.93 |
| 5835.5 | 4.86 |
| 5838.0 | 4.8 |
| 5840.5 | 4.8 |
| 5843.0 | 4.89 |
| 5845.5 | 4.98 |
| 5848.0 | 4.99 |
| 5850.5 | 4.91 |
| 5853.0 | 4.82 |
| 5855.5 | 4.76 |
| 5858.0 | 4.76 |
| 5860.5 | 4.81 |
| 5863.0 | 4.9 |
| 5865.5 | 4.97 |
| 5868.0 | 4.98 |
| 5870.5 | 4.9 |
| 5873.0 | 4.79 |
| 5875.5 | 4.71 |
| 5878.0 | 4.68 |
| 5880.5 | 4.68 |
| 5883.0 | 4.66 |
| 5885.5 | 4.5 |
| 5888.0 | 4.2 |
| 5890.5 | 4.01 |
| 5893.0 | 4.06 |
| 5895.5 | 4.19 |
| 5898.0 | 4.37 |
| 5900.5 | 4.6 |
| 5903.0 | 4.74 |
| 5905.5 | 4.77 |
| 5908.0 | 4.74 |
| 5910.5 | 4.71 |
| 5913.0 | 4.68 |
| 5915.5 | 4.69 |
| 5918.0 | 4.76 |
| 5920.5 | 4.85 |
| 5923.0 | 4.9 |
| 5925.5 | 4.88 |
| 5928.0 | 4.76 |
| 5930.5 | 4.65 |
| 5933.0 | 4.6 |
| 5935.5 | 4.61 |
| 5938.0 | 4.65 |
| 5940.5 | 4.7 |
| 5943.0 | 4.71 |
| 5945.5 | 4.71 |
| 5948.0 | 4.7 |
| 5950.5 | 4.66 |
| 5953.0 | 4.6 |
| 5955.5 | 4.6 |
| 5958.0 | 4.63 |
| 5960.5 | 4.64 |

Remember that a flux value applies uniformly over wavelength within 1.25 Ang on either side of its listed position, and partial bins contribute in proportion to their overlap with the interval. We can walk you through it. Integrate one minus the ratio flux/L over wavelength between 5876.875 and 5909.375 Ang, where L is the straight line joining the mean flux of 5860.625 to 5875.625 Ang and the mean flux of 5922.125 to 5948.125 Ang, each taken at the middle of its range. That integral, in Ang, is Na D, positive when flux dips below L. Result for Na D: 2.3 Ang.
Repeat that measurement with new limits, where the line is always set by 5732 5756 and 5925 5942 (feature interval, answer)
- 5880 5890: 0.6 Ang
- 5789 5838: -1.3 Ang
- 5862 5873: -0.3 Ang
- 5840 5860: -0.3 Ang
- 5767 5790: -0.1 Ang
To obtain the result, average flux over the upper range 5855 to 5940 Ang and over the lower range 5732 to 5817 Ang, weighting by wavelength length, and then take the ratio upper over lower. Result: 0.9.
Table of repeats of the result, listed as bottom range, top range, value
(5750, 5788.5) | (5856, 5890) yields 0.97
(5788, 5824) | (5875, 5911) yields 0.90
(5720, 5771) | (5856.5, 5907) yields 0.94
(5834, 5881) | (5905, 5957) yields 0.97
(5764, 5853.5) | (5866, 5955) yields 0.94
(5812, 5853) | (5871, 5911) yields 0.91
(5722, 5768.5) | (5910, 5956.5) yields 0.96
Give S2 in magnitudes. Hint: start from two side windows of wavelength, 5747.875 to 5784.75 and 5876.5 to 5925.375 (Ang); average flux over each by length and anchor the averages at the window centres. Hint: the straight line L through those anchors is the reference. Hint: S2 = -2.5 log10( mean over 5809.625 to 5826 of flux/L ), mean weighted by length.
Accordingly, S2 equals -0.06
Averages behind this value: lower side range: 4.89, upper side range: 4.58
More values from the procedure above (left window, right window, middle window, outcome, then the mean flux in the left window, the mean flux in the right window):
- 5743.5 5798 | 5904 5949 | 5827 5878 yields -0.01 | 4.9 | 4.73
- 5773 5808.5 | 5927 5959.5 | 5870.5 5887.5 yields 0.02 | 4.9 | 4.66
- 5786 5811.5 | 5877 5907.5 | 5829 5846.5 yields -0.04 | 4.94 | 4.46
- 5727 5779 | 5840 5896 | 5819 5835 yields -0.05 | 4.91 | 4.7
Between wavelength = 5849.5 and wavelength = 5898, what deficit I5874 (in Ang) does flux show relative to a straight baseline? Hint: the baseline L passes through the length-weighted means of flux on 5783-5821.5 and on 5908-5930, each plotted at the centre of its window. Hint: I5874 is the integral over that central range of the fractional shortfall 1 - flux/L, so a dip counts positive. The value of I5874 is 2.1 Ang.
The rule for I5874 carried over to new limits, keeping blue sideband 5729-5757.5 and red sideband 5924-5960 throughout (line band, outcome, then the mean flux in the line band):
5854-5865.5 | -0.12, 4.83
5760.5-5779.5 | -0.15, 4.92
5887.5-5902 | 1.48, 4.25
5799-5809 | -0.23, 4.95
